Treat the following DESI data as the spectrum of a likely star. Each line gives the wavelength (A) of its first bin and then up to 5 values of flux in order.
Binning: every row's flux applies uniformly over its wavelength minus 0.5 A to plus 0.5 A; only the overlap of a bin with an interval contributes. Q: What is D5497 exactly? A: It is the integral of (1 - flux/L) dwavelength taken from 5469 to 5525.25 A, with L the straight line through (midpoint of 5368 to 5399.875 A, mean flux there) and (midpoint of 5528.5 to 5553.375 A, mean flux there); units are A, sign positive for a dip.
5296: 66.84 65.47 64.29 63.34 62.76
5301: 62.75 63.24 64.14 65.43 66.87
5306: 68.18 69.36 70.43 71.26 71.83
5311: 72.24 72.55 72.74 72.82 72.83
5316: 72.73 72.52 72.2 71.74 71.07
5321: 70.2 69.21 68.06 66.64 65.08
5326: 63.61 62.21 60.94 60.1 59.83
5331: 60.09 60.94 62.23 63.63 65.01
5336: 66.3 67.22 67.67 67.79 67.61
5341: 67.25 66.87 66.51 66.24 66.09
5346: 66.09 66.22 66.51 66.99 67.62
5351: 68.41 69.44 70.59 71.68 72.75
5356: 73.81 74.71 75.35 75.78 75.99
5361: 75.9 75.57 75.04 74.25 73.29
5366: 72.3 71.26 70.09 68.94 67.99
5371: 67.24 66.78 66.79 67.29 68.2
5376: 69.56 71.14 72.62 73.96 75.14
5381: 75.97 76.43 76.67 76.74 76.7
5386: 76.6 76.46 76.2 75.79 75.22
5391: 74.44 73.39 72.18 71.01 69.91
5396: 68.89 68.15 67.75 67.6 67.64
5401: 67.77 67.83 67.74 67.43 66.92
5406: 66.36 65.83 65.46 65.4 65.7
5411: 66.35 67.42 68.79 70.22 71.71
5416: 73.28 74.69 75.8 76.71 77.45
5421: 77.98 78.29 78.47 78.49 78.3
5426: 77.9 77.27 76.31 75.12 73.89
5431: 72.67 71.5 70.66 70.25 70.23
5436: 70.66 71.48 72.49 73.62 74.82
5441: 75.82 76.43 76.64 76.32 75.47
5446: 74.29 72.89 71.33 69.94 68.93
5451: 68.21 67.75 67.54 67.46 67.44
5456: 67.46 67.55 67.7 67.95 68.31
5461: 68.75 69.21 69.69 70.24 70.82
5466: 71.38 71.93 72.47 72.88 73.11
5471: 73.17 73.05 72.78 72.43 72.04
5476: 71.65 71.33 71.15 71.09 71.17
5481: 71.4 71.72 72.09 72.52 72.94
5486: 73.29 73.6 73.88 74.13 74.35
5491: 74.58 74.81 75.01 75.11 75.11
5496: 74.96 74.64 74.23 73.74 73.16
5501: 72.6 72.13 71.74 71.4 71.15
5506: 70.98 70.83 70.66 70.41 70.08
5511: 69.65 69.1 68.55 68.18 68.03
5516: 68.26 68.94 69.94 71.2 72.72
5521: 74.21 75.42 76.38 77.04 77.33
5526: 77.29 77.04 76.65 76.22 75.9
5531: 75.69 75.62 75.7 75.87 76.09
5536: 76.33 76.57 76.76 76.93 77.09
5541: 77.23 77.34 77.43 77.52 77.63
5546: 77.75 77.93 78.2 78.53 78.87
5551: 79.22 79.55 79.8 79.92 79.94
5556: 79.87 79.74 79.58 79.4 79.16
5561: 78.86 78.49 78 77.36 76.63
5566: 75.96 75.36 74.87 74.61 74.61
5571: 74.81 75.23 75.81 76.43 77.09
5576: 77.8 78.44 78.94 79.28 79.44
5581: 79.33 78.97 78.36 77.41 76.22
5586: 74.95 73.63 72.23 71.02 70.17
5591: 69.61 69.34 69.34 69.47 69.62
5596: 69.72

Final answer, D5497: 2.5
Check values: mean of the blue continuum 71.9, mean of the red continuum 77.3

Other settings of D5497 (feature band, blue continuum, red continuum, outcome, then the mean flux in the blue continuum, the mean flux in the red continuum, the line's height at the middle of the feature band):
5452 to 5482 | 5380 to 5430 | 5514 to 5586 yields 1.6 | 72.5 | 76.7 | 74.3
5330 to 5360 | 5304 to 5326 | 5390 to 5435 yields 1.2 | 70.2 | 71.5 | 70.6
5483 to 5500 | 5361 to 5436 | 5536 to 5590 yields 0.2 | 72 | 77.3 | 75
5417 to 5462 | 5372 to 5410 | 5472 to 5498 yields -0.5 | 70.9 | 73.1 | 72.1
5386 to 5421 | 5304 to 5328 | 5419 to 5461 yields 0.6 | 69.6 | 72.8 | 71.8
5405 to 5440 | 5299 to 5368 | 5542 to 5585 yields -0.1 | 68.6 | 77.9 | 72.2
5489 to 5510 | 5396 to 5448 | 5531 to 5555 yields 0.7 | 72.1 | 77.6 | 75.6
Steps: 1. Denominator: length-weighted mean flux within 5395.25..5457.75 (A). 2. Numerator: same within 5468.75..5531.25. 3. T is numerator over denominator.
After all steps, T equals 1.02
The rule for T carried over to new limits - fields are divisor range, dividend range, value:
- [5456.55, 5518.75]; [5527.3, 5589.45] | 1.08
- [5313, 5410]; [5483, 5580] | 1.08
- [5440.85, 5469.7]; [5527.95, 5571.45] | 1.09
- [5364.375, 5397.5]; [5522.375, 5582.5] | 1.07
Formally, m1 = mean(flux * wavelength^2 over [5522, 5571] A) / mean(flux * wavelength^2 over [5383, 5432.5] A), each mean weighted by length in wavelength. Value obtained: 1.13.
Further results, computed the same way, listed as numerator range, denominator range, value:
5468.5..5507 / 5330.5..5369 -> 1.11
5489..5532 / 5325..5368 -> 1.14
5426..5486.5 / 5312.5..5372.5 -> 1.09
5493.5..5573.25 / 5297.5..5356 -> 1.21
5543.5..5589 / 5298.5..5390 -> 1.21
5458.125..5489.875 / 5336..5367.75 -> 1.07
